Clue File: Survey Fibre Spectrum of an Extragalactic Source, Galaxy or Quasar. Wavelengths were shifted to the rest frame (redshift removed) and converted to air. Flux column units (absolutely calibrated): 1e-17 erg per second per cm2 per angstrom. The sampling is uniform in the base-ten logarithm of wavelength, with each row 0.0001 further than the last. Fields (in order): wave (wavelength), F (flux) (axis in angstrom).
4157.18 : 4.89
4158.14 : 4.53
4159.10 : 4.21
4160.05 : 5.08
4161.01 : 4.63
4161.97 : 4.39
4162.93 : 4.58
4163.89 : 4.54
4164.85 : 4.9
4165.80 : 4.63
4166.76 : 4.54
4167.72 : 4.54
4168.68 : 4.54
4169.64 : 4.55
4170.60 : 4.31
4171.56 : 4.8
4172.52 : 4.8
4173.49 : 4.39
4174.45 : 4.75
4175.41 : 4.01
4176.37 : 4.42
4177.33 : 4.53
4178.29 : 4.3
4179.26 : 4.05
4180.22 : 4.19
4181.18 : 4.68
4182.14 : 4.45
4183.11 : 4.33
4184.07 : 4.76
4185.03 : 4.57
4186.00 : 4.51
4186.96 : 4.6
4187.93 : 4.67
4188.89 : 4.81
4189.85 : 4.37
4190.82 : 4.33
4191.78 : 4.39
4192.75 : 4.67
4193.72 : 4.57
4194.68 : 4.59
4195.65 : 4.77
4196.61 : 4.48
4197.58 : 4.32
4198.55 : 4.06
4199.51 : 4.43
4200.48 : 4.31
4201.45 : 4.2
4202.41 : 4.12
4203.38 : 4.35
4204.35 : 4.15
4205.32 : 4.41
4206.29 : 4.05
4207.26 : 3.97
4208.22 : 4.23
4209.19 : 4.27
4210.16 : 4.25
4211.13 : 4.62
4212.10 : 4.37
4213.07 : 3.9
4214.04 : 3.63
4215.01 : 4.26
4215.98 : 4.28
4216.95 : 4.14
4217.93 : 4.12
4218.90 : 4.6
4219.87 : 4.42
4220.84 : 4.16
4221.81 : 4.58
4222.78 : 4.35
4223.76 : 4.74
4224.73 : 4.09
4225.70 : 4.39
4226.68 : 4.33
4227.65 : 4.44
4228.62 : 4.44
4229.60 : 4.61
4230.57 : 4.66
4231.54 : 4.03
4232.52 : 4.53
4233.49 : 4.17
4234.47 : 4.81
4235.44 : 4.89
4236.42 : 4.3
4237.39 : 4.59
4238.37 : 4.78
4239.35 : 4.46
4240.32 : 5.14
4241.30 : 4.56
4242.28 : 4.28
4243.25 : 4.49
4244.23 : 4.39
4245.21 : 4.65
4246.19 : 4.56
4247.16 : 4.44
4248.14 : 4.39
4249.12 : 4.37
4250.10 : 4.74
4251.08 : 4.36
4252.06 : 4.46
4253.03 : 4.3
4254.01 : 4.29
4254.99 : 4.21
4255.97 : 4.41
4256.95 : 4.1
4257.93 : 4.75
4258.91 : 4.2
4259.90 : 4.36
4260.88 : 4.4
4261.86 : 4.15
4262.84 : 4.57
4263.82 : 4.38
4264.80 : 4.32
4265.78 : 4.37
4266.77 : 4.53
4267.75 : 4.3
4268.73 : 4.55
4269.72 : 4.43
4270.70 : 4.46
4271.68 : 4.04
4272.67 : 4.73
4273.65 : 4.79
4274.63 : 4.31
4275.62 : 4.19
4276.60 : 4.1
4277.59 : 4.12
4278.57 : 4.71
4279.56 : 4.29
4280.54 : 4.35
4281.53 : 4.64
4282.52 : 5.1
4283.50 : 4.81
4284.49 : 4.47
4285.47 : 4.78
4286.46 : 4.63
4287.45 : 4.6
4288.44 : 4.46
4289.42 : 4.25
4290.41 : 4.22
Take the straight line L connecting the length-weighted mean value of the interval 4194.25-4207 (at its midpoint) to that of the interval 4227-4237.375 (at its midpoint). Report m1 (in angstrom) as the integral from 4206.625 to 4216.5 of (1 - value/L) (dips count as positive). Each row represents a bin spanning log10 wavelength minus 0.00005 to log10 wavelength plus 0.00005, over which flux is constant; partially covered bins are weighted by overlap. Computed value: 0.5 angstrom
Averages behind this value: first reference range 4.32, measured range 4.18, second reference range 4.49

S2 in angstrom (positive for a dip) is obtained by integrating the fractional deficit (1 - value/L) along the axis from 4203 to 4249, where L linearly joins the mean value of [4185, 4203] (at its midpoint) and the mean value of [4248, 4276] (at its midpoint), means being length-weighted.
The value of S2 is 0.4 angstrom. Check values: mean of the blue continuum 4.46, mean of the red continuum 4.4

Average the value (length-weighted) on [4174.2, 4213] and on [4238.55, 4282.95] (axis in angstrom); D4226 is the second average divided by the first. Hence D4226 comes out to 1.0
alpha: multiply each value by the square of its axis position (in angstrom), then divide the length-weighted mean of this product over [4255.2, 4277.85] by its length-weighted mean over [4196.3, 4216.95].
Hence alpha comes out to 1.1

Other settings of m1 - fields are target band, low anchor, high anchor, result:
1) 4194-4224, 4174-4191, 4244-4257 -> 1.04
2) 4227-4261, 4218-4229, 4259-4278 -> -0.66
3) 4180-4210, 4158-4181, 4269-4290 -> 0.66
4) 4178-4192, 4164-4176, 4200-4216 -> -0.17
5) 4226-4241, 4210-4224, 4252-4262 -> -0.83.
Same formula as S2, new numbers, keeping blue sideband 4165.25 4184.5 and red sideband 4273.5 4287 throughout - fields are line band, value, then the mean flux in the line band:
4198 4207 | 0.5 angstrom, 4.22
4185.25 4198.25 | -0.2 angstrom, 4.54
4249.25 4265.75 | 0.5 angstrom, 4.38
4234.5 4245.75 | -0.3 angstrom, 4.6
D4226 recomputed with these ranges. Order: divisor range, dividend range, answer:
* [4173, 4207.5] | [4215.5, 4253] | 1.01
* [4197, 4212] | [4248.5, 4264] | 1.03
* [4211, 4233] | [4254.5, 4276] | 1.01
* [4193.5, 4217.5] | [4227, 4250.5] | 1.06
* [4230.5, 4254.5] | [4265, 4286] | 0.99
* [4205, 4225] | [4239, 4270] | 1.04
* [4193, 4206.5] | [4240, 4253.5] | 1.03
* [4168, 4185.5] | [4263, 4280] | 0.98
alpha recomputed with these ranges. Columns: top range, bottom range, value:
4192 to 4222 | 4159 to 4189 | 0.96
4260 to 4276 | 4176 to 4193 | 1.02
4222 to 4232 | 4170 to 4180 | 1.02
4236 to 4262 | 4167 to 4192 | 1.03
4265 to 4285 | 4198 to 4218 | 1.10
